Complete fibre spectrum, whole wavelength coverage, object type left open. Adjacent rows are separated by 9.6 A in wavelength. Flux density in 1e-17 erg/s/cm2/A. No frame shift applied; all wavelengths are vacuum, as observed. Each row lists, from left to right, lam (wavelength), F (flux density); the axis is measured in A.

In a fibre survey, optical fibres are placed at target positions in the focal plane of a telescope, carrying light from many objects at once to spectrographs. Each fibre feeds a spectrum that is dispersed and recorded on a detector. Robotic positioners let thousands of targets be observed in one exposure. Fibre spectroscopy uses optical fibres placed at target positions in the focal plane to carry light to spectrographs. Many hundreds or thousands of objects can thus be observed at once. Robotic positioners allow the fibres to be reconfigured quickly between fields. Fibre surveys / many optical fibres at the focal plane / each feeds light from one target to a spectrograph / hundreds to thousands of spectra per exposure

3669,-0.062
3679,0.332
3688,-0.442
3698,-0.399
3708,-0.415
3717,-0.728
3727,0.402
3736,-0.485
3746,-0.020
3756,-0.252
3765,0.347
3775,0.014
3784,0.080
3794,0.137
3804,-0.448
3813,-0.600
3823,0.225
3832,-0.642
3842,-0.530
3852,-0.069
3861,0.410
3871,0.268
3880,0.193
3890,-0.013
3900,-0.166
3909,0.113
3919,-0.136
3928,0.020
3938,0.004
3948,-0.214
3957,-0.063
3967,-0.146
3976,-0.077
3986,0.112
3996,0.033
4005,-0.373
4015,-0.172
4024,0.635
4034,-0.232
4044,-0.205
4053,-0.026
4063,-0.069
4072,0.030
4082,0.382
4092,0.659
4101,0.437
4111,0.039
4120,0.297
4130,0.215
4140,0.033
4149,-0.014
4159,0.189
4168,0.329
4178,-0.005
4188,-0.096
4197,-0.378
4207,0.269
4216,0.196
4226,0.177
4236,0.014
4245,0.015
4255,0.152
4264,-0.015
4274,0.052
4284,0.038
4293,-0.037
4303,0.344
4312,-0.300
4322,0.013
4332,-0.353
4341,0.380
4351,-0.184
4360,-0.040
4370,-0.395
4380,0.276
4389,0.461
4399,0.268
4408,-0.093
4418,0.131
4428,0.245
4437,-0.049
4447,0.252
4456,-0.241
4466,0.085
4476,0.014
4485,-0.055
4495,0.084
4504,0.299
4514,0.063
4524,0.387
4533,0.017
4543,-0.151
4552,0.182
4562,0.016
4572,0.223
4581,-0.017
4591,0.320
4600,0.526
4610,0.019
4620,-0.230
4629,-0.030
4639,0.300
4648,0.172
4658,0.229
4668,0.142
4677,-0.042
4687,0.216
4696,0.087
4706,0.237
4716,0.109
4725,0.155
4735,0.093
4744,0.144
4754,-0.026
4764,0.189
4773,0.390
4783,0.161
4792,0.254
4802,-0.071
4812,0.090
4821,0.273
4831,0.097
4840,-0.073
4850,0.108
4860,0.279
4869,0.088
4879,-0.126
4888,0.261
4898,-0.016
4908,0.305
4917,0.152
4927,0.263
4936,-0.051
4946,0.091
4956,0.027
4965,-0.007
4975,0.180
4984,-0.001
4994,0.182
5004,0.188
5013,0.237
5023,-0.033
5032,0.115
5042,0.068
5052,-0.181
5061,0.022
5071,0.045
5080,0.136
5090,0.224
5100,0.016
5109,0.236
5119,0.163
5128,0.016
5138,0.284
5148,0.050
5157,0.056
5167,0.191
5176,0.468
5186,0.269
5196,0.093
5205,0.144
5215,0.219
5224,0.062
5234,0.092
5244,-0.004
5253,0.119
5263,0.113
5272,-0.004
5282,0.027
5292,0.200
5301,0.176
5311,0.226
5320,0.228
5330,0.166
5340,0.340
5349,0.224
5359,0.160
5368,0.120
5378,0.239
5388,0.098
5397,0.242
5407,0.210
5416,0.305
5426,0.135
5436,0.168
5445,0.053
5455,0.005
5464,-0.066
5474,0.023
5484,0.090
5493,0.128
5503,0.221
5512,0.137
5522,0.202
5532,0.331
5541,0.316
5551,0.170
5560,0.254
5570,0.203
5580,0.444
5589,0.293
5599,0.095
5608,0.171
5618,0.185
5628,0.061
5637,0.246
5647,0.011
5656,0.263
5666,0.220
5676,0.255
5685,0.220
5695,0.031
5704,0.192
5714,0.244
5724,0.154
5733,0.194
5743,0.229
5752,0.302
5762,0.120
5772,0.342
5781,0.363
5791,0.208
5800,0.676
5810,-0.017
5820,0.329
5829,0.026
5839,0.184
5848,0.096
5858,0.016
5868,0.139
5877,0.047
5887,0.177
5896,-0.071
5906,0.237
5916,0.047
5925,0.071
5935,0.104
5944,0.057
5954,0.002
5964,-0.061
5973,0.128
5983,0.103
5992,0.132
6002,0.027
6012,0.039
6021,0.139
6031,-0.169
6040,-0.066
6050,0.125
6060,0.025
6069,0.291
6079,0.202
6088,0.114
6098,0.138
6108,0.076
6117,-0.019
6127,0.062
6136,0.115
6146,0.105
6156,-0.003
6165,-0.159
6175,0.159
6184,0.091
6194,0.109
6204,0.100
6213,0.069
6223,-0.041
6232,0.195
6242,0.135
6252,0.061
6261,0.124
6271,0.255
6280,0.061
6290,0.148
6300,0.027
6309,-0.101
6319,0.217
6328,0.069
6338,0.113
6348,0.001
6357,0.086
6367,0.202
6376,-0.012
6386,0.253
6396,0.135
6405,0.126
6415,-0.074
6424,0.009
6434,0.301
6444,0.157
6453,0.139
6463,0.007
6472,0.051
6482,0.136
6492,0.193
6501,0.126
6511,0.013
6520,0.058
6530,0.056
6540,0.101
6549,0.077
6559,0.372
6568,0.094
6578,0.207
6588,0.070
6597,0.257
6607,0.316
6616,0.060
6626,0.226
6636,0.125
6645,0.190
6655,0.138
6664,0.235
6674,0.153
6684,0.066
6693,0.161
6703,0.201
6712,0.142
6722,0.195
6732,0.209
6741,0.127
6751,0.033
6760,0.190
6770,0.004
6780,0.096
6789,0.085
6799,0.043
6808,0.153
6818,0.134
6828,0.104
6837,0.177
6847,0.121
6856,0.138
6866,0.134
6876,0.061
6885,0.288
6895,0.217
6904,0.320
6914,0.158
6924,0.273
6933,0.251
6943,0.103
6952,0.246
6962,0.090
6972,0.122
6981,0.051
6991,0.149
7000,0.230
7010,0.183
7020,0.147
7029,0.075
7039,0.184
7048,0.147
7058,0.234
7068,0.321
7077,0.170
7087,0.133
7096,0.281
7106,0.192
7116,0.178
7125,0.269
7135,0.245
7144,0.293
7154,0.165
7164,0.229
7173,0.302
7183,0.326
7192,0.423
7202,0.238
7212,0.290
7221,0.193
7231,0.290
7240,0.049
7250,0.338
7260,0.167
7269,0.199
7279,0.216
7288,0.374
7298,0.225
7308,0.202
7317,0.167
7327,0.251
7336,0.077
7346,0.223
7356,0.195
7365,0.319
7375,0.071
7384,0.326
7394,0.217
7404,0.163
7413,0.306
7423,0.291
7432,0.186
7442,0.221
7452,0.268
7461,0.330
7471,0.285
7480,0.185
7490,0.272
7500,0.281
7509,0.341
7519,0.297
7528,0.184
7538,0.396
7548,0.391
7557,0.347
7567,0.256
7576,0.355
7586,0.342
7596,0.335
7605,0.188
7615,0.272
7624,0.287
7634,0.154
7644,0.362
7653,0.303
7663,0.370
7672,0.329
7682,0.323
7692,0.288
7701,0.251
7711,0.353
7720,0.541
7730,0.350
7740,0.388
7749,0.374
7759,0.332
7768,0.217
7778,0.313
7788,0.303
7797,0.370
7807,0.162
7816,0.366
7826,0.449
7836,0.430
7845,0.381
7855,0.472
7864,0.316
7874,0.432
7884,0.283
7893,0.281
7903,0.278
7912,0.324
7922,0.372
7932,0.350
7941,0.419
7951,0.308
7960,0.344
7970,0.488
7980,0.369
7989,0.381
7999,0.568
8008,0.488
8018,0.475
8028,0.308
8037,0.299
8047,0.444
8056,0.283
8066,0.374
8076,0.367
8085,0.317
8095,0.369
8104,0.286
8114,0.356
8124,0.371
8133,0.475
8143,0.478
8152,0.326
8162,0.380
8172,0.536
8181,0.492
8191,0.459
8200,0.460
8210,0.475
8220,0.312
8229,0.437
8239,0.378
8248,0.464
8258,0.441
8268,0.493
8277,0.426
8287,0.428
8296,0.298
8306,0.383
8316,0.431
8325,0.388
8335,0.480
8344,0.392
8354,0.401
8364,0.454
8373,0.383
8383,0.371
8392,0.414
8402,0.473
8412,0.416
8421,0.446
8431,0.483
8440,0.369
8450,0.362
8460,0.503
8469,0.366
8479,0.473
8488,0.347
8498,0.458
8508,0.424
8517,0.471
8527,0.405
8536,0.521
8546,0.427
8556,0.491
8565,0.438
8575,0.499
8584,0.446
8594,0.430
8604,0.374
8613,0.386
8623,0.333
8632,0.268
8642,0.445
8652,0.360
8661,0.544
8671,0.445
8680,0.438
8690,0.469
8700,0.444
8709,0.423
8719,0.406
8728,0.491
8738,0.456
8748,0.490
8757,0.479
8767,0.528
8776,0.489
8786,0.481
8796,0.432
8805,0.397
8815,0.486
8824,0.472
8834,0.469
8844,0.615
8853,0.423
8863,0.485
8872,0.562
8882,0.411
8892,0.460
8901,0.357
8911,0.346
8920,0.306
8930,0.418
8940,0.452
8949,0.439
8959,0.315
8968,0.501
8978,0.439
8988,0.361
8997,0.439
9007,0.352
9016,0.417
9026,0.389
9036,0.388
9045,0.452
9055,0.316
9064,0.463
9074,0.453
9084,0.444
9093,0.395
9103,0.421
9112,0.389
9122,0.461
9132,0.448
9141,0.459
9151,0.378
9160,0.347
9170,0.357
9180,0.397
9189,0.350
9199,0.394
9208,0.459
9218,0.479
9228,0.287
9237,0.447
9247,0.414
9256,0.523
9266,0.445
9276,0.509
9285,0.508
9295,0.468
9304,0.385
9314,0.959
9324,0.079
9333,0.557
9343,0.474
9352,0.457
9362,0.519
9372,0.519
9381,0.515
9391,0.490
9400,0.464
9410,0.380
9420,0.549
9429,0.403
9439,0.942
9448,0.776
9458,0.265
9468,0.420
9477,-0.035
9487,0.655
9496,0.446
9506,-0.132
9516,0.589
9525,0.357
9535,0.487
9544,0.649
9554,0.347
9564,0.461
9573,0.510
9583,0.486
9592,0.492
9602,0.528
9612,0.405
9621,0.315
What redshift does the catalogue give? 0.77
